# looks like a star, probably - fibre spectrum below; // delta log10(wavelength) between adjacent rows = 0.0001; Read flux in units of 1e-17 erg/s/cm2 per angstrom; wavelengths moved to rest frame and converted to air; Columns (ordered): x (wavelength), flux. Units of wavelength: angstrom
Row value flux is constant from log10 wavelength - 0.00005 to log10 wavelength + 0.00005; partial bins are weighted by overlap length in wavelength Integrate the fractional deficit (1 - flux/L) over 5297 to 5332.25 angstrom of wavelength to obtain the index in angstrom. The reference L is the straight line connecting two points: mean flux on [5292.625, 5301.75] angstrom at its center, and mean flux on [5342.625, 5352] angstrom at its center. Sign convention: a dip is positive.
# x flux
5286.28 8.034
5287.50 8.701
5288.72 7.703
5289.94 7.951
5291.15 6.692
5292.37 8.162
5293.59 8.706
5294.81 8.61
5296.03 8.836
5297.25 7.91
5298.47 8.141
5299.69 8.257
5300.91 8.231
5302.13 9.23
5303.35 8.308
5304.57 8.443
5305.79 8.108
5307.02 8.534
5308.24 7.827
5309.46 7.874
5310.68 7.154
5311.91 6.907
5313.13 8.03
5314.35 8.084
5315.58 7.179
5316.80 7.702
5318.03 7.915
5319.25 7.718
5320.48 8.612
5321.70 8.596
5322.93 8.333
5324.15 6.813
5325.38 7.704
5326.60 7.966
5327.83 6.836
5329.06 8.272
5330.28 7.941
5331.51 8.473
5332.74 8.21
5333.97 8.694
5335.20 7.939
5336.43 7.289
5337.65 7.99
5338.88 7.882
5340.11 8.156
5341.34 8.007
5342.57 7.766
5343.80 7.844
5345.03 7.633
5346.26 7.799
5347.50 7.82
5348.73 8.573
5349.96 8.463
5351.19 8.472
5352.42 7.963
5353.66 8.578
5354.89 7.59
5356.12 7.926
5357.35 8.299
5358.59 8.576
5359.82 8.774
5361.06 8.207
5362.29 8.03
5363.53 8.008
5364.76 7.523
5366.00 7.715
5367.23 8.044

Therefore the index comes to 1.3 angstrom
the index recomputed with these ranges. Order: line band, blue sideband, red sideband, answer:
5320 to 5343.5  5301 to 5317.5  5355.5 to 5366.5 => 0.2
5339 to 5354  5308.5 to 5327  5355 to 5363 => 0.1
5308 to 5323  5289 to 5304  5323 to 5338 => 0.4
